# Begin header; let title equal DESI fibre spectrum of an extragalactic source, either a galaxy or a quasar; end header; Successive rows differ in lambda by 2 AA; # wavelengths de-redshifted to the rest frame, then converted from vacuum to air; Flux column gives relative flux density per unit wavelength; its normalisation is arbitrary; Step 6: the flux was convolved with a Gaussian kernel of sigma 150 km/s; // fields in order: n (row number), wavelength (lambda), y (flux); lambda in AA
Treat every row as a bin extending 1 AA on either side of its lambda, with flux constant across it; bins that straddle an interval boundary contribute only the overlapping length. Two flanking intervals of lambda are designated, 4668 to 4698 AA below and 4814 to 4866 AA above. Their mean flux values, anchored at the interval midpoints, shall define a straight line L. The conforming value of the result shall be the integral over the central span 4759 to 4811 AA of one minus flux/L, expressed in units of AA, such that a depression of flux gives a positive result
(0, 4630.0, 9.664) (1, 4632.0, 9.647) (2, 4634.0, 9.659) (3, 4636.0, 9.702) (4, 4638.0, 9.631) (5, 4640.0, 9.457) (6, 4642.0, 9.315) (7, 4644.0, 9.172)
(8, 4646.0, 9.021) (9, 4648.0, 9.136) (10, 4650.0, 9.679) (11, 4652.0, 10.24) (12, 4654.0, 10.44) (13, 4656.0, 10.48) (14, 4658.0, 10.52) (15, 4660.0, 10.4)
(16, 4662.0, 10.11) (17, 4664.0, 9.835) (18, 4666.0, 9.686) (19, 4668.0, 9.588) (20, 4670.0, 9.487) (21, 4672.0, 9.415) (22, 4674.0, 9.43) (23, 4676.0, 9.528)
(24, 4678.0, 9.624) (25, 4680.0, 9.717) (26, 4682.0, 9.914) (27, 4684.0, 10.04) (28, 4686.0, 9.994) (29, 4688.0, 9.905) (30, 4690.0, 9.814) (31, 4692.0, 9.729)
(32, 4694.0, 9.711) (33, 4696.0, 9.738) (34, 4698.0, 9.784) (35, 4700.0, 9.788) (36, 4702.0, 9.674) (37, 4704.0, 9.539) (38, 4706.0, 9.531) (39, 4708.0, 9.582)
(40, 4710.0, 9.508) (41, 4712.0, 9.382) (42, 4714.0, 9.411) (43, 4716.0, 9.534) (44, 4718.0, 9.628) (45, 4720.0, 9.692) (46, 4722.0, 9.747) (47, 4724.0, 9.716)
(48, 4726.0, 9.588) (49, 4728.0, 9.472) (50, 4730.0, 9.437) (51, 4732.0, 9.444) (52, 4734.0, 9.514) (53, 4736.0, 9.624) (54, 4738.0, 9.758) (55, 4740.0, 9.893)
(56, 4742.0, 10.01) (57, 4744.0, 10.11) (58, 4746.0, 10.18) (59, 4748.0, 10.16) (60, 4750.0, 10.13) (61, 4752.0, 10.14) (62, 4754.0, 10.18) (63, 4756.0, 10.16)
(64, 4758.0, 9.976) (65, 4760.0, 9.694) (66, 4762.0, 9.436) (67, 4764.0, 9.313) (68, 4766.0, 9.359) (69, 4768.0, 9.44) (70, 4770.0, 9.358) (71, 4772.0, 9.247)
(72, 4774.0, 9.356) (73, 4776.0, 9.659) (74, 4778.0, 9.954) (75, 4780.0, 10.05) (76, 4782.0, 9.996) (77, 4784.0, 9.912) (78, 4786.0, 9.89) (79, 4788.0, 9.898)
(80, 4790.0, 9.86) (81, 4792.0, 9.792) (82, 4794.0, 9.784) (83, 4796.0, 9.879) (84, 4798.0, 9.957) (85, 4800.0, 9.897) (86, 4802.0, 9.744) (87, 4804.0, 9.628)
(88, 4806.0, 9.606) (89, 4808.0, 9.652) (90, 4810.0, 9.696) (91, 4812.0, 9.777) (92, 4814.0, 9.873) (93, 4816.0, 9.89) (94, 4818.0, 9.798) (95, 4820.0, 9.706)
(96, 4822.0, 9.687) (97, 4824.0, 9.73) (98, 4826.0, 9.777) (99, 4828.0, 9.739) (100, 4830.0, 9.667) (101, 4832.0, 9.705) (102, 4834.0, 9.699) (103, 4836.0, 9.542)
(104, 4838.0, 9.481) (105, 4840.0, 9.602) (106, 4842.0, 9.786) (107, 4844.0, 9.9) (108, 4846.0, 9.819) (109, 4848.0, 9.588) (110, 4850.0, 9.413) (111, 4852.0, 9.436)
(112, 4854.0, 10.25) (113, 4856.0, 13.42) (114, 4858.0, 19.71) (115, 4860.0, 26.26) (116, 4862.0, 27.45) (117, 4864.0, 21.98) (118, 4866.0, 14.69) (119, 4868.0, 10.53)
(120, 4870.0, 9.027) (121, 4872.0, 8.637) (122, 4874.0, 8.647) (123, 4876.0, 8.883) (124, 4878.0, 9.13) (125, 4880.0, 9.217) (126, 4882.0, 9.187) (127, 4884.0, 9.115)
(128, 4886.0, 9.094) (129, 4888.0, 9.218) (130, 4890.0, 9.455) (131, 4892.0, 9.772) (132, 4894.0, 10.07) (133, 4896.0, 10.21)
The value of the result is 7.3 AA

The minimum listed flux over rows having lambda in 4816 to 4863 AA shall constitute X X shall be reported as 9.413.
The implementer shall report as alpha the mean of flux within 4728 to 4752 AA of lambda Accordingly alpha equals 9.84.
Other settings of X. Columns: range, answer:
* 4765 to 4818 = 9.247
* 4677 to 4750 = 9.382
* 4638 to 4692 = 9.021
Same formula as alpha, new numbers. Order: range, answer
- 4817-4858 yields 10.1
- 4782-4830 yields 9.79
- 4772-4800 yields 9.83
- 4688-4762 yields 9.75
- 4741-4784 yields 9.81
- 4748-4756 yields 10.2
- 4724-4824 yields 9.77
